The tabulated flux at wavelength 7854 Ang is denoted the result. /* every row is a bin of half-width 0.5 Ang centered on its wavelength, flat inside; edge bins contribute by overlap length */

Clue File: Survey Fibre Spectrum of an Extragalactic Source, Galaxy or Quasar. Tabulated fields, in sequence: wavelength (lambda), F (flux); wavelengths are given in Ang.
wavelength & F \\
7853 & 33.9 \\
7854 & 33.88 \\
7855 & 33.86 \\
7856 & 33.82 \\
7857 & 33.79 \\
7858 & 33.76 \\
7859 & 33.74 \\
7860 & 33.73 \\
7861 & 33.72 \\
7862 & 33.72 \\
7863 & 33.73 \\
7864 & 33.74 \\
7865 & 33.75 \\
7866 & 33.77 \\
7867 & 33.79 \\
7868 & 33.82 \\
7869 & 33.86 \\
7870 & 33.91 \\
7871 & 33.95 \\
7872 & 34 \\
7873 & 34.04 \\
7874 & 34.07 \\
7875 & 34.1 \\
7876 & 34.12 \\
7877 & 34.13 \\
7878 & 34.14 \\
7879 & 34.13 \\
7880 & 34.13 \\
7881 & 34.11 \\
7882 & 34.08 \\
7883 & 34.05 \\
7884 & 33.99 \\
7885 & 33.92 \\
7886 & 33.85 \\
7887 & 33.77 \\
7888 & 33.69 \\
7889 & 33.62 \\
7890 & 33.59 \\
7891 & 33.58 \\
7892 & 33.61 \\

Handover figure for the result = 33.88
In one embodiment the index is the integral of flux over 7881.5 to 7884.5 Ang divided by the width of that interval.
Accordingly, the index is 34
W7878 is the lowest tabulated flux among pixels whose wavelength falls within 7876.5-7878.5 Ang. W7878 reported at 34.13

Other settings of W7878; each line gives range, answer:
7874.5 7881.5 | 34.1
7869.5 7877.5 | 33.91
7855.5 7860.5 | 33.73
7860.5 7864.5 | 33.72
